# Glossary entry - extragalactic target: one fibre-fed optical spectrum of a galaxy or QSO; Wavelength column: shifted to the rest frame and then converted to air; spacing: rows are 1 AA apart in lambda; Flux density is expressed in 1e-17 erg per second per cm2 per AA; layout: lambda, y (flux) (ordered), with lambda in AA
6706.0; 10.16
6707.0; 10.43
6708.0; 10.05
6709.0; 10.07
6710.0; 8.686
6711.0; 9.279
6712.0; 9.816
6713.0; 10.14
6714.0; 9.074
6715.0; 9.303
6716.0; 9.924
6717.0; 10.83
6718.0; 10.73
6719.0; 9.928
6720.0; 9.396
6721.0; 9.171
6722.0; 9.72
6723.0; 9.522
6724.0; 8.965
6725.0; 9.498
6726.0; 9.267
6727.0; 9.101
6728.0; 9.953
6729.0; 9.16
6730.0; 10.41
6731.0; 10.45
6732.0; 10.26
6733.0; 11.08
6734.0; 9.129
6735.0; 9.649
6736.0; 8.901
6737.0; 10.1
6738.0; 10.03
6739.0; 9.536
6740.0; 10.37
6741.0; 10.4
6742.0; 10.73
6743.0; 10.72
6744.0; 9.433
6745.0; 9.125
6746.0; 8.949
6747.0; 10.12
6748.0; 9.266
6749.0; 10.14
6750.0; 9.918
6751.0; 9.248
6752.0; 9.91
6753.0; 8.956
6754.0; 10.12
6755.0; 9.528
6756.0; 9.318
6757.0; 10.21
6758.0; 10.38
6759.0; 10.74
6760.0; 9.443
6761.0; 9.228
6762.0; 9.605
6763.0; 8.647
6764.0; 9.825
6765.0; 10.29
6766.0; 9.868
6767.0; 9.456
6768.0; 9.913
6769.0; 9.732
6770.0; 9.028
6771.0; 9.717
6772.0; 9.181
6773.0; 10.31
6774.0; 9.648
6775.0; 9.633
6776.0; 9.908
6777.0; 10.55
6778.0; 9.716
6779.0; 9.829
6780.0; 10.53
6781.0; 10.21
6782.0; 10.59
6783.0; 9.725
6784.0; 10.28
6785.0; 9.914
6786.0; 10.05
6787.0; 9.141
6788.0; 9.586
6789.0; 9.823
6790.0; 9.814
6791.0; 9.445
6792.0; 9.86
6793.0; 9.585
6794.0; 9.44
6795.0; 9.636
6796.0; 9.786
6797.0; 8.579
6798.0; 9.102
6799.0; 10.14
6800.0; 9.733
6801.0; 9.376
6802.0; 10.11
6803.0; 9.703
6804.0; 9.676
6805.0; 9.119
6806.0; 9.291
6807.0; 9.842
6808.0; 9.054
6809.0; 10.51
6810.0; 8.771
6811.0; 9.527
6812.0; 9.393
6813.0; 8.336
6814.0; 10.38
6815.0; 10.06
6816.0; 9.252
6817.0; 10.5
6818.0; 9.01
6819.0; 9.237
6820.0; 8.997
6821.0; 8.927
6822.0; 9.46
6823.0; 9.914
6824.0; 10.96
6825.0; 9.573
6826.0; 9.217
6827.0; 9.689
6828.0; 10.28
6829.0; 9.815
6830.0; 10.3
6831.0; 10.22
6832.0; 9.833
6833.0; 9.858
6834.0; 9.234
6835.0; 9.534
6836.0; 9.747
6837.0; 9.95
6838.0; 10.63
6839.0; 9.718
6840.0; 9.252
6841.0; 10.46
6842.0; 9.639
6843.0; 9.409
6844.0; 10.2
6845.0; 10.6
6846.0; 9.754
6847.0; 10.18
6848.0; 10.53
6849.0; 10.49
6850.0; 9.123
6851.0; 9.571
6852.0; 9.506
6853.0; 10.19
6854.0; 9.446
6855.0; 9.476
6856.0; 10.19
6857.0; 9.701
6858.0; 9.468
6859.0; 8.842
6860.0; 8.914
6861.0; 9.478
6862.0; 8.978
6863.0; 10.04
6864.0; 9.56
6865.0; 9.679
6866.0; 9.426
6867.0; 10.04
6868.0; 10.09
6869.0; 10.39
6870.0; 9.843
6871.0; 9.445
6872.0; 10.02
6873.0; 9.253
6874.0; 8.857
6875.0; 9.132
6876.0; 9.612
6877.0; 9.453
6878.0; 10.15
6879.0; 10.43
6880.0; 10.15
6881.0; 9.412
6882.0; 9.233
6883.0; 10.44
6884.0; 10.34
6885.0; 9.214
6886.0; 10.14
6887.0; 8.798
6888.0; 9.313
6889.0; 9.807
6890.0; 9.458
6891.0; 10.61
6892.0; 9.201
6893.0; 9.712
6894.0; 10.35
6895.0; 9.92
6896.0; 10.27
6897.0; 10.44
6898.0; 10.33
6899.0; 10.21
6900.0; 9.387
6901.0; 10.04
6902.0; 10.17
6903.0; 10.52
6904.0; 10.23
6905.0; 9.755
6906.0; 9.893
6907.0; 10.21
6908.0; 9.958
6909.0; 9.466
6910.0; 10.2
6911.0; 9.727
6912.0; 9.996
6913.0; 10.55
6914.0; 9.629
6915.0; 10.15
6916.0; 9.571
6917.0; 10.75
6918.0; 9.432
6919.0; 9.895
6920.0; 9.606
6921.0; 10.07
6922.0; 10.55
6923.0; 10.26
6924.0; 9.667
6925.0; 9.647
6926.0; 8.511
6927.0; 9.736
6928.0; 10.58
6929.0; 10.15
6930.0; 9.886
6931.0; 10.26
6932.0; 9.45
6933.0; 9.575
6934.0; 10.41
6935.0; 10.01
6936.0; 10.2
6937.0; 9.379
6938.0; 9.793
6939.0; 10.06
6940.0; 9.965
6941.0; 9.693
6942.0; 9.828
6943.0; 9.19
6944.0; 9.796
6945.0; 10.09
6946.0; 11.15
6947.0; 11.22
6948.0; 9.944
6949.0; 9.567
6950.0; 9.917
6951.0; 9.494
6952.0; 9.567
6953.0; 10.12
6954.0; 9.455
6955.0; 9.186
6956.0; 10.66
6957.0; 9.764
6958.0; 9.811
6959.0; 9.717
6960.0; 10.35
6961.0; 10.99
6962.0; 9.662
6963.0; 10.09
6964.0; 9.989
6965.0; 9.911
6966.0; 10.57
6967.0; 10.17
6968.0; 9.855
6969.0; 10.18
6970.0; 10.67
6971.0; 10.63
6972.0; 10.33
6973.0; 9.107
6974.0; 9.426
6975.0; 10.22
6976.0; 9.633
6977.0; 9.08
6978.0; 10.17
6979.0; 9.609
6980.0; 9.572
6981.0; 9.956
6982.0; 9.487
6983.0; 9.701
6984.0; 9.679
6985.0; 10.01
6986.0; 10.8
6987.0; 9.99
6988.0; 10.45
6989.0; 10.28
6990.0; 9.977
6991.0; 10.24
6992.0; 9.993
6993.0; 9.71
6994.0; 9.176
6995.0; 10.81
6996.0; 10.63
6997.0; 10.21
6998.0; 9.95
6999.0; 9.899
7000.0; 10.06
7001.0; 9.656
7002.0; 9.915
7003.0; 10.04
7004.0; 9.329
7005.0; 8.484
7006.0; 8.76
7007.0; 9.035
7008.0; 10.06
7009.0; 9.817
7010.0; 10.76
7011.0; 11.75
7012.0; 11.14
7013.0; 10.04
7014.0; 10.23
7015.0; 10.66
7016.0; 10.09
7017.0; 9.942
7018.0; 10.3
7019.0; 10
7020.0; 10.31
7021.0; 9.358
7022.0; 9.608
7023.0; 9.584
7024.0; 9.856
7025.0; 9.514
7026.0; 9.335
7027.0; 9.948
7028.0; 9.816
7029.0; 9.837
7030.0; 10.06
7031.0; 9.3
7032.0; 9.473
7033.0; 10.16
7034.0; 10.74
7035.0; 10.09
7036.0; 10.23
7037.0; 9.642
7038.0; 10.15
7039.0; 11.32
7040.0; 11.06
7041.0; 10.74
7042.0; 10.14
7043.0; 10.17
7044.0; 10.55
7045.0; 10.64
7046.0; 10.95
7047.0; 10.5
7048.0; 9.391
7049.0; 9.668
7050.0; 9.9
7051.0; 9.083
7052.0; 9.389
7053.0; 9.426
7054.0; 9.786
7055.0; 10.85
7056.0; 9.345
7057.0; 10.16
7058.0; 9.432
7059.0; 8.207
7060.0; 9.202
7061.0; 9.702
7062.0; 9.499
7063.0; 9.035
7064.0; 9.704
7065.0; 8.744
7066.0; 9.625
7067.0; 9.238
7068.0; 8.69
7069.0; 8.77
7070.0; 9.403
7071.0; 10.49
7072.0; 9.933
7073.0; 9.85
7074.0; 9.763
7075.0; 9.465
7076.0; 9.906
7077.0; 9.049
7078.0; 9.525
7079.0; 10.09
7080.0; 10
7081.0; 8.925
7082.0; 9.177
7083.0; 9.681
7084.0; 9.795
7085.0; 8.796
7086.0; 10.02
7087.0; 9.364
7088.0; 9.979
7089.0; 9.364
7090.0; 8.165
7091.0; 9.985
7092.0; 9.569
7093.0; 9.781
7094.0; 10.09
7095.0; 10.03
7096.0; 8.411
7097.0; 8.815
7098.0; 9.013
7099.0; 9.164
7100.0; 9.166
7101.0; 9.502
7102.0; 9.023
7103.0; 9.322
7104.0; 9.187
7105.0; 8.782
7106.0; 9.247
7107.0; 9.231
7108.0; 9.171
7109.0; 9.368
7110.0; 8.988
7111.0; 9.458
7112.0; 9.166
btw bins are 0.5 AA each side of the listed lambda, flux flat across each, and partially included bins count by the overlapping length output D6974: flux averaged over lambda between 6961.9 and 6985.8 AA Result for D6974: 9.92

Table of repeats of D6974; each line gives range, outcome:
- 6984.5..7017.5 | 10.1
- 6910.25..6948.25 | 9.96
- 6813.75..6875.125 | 9.73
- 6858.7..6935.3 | 9.83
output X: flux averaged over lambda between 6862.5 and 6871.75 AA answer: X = 9.84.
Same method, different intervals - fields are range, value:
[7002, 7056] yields 10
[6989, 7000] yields 10.1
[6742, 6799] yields 9.74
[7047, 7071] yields 9.45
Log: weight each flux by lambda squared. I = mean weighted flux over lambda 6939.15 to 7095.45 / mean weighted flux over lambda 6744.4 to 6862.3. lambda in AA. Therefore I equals 1.1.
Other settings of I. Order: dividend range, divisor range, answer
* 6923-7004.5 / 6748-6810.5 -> 1.08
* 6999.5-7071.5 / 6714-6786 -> 1.09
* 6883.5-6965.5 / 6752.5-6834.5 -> 1.06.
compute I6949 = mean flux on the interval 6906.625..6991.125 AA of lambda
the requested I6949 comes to 9.95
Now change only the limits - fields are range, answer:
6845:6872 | 9.73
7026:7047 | 10.2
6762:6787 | 9.84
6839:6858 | 9.86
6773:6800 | 9.8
